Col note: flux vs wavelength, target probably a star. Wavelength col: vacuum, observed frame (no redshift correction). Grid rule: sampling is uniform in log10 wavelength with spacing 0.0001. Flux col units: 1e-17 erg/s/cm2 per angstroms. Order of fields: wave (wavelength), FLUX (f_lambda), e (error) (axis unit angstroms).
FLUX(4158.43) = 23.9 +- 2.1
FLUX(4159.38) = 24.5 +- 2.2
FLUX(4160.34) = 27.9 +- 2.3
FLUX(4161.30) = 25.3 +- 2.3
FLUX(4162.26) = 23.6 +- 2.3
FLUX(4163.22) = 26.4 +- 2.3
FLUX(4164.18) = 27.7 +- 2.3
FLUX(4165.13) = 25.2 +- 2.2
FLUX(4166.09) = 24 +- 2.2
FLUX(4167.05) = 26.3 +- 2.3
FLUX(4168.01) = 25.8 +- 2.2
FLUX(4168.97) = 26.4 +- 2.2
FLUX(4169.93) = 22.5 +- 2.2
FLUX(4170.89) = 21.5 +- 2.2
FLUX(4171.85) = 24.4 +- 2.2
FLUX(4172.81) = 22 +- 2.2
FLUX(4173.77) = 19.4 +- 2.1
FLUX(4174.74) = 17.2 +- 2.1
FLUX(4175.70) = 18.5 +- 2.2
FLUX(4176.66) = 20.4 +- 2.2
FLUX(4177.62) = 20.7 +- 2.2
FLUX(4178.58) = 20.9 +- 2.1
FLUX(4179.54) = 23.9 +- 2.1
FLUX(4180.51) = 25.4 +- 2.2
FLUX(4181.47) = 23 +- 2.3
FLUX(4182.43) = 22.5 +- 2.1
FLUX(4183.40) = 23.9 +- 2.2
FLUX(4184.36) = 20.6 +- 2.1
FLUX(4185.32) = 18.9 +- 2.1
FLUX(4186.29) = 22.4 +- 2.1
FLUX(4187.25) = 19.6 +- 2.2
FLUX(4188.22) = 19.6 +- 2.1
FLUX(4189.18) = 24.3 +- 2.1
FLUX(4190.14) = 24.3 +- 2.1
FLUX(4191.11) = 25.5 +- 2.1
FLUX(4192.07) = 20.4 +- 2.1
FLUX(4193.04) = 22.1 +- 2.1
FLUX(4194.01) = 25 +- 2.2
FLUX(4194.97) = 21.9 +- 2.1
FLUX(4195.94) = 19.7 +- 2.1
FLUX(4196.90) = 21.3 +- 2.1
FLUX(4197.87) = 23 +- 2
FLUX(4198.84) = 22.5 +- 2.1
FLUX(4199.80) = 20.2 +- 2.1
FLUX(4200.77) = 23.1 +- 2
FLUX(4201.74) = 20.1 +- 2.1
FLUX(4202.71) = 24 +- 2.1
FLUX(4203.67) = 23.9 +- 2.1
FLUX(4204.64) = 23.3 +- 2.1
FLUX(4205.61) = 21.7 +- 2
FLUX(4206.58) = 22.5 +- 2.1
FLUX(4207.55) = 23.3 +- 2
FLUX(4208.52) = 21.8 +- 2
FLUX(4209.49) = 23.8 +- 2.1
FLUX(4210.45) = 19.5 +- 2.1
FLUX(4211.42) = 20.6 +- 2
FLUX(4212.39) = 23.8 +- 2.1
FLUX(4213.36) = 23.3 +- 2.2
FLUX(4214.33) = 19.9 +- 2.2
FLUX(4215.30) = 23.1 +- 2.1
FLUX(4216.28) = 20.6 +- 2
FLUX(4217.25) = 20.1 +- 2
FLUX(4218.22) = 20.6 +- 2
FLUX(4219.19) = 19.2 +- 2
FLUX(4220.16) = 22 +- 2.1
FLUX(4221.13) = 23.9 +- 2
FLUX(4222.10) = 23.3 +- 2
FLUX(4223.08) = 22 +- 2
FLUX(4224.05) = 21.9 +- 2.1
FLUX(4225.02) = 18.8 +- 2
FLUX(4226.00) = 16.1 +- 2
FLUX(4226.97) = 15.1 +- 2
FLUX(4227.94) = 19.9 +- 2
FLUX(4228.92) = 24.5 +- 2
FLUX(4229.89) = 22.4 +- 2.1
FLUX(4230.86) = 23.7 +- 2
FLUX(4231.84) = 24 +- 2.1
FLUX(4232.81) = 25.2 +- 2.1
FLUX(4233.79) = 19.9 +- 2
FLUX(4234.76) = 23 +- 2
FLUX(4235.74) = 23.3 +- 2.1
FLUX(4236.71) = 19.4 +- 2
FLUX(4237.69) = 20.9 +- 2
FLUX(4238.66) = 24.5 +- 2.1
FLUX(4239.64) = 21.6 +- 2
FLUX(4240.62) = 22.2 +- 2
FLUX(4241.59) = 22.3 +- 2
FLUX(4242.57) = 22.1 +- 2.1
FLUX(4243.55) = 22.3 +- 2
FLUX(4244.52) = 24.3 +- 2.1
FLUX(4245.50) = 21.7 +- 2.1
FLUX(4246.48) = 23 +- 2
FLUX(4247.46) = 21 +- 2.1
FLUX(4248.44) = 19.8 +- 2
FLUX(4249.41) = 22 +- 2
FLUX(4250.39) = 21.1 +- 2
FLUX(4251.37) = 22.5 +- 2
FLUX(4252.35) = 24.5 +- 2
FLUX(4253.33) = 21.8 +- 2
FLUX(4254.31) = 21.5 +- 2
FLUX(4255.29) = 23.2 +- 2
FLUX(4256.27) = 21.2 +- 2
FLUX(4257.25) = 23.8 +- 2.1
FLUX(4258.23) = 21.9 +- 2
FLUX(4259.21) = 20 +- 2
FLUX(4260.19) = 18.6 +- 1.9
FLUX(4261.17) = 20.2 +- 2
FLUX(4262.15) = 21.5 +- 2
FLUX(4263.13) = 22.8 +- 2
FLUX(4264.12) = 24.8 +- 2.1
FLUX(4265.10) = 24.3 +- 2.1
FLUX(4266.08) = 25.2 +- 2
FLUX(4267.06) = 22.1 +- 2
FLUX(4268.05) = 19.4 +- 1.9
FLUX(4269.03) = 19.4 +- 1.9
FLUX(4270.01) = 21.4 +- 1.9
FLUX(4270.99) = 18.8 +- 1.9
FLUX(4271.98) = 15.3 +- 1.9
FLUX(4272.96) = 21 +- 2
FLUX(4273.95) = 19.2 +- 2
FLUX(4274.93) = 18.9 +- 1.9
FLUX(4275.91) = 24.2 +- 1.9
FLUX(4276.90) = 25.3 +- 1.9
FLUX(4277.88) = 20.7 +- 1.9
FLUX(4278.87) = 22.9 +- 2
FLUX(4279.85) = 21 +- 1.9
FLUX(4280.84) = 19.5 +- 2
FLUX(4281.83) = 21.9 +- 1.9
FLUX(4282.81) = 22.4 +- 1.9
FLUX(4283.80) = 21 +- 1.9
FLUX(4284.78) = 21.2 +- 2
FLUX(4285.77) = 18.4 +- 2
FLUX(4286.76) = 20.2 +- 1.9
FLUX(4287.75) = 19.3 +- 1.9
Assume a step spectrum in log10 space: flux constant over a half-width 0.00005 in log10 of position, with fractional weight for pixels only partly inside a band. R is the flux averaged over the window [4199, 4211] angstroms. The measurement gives 22.3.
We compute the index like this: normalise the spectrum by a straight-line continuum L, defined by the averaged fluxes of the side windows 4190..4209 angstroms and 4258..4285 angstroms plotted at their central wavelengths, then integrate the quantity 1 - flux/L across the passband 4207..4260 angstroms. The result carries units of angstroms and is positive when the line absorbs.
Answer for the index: 0.21 angstroms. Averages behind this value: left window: 22.4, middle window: 21.8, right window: 21.2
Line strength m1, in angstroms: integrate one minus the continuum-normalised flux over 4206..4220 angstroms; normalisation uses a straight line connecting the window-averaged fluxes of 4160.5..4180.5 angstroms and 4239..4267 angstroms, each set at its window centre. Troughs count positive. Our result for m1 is 0.68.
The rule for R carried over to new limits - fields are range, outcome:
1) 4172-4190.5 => 21.5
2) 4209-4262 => 21.7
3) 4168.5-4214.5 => 22.1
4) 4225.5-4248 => 21.8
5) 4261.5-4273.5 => 21.3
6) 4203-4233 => 21.7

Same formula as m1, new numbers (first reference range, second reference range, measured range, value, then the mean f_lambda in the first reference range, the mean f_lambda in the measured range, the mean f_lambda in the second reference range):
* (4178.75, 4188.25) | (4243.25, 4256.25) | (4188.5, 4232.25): 0.4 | 22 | 21.9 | 22.2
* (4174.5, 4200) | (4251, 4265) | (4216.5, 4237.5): 0.6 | 21.8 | 21.3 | 22.1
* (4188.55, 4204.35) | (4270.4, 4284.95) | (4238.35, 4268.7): -1.1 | 22.6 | 22.1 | 20.9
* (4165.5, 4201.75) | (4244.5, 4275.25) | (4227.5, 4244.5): -0.6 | 22.2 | 22.5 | 21.4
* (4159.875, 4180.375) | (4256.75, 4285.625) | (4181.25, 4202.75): 0.8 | 23.4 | 22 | 21.3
